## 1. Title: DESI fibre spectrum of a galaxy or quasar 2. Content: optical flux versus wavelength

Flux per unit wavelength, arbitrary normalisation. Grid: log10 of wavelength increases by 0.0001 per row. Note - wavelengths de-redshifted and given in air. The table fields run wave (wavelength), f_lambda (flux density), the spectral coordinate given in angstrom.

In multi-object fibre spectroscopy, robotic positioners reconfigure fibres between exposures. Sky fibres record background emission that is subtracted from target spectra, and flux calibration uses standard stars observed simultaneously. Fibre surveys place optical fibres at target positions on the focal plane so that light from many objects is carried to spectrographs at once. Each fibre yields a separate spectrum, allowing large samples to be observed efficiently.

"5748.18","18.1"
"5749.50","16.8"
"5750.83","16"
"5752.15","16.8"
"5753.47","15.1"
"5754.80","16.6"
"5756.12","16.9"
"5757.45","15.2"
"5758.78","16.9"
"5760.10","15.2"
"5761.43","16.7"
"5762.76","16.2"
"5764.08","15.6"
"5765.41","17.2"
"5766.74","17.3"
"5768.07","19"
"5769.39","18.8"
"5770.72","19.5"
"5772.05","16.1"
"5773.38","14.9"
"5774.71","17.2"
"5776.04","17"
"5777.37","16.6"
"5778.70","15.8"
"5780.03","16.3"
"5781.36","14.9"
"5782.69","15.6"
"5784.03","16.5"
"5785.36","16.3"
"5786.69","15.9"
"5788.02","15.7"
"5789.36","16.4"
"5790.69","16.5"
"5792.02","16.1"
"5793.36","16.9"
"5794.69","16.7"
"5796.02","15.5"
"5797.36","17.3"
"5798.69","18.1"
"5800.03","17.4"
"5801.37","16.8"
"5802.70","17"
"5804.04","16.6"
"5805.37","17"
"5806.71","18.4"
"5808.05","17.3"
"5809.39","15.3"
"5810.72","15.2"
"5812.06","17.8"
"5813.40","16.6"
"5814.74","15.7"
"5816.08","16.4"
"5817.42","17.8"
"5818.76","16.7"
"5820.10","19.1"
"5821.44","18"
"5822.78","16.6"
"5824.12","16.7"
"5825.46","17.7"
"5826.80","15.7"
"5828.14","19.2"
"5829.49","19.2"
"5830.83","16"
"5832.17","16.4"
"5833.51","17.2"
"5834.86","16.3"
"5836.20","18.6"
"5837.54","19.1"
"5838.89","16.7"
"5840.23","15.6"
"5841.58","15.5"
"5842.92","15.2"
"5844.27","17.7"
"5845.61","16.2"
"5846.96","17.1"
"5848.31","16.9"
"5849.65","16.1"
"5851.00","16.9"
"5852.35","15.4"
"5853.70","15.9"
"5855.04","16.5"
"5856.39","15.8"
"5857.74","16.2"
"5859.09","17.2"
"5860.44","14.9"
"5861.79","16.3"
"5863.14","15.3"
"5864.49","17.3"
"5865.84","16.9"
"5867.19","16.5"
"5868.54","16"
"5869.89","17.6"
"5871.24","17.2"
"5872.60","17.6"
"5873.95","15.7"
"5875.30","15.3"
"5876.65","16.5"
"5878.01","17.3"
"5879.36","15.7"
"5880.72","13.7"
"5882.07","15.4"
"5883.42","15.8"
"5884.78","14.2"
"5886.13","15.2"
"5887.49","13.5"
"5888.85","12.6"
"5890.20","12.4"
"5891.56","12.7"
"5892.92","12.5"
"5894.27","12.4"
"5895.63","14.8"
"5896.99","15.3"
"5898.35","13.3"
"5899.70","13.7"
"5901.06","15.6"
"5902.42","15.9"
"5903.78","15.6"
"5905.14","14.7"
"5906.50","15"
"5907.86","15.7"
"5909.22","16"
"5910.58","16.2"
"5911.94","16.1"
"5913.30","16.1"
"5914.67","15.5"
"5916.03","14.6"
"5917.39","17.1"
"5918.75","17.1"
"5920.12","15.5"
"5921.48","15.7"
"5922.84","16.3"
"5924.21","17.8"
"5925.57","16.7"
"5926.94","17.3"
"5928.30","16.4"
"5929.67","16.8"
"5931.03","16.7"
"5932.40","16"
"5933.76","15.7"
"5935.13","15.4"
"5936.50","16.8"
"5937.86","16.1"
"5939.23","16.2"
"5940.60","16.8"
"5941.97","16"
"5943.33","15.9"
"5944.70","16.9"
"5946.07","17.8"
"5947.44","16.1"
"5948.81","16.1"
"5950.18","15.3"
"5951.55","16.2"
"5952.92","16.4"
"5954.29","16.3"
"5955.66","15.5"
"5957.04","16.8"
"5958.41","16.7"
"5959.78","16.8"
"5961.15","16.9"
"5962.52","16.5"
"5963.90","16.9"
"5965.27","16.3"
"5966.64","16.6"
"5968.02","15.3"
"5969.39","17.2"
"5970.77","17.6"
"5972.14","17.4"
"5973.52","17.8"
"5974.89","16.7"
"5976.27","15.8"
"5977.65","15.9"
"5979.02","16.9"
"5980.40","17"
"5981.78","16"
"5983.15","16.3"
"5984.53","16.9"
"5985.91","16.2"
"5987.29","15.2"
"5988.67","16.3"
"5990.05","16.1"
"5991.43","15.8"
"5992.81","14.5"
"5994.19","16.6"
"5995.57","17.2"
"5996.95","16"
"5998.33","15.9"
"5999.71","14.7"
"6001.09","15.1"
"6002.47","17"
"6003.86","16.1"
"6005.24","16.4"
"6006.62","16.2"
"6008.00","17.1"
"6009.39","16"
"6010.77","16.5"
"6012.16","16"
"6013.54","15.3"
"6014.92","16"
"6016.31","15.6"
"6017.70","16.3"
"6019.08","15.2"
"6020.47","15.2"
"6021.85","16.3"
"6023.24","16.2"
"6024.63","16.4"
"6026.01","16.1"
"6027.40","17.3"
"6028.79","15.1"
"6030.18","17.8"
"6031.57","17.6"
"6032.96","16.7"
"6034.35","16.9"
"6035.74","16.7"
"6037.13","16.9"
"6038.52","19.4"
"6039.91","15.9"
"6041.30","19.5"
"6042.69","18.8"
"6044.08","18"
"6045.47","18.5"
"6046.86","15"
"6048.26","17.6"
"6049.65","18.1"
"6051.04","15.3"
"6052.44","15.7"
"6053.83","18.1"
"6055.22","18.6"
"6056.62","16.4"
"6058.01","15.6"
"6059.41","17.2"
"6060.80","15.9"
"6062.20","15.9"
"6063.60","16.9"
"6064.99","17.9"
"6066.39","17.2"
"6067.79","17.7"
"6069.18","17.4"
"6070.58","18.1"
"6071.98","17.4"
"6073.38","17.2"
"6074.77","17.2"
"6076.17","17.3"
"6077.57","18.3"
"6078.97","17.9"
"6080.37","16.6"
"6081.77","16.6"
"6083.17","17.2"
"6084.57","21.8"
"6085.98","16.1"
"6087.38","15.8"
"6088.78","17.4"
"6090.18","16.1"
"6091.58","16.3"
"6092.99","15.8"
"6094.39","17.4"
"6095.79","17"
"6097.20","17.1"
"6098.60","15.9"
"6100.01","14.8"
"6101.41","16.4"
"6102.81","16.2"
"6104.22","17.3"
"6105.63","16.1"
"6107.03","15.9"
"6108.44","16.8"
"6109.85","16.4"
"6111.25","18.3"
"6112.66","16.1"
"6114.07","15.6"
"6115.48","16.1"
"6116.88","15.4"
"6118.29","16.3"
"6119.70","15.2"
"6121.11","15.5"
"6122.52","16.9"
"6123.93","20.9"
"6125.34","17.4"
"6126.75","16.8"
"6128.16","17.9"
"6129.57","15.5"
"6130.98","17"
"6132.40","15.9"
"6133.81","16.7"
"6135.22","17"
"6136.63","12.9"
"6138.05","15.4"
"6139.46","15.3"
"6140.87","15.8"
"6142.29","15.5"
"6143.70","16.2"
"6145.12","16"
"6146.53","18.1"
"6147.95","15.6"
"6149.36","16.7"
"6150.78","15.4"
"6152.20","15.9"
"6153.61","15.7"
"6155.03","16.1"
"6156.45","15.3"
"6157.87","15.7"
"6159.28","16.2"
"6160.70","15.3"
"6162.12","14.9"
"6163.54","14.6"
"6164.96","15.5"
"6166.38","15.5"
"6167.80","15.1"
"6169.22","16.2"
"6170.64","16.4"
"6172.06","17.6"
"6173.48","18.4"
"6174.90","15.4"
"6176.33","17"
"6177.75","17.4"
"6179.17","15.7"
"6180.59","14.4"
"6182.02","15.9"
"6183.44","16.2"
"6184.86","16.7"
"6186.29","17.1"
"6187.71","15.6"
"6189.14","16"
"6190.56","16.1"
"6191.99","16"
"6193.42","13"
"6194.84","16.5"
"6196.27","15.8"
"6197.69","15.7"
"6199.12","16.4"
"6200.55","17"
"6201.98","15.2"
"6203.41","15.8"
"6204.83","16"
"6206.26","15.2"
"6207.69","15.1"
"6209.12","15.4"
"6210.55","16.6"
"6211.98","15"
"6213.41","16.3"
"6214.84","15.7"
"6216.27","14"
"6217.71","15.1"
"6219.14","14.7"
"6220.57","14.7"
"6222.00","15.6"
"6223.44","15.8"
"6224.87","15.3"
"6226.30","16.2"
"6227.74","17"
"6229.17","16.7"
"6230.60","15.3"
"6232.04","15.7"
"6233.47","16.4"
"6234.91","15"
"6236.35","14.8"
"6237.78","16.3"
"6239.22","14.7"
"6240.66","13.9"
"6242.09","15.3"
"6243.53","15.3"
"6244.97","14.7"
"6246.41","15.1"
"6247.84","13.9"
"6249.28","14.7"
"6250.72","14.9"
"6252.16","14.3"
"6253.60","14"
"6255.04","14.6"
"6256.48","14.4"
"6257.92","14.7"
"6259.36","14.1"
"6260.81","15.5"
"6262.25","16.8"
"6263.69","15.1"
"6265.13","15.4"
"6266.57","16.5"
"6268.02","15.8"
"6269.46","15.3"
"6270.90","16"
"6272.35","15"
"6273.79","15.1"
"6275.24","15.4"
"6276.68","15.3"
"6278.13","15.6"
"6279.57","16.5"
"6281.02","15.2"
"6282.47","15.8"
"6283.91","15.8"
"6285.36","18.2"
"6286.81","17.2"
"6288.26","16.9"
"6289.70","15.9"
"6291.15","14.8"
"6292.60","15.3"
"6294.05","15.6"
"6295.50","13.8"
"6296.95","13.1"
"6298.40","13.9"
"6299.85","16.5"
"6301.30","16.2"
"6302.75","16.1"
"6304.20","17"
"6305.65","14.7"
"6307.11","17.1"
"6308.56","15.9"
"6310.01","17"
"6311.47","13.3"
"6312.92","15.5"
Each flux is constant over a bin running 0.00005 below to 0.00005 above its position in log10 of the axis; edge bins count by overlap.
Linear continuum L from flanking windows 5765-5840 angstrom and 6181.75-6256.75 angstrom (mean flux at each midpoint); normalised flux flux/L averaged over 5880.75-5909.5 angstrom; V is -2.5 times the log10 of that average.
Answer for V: 0.16 mag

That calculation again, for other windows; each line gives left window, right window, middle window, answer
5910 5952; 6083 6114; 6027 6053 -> -0.04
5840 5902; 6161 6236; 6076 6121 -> -0.06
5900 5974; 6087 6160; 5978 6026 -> 0.01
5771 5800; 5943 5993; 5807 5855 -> -0.03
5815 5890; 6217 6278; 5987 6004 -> 0.01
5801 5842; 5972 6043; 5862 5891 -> 0.08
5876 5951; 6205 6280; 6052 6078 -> -0.12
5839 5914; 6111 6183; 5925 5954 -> -0.05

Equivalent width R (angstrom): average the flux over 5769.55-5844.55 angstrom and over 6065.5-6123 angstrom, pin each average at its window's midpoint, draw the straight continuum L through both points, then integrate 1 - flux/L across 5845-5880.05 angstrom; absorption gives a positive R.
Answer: 0.8 angstrom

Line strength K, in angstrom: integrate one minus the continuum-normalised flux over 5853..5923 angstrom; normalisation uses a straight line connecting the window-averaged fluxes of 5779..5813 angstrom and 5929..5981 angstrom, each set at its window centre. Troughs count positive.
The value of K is 4.4 angstrom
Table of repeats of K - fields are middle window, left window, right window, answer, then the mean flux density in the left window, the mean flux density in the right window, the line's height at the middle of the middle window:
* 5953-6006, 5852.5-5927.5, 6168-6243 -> -2.47 angstrom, 15.6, 15.8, 15.6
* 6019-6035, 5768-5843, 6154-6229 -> -0.20 angstrom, 16.8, 15.8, 16.2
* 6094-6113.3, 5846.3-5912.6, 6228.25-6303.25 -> -1.42 angstrom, 15.5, 15.4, 15.4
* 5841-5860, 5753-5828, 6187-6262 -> 0.23 angstrom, 16.7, 15.3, 16.5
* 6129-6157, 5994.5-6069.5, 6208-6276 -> 0.05 angstrom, 16.7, 15.3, 15.9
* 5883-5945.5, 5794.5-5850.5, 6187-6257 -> 4.29 angstrom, 17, 15.4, 16.6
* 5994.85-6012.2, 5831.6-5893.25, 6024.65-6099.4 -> 0.62 angstrom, 15.9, 17.1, 16.8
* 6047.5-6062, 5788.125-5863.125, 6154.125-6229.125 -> -0.58 angstrom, 16.8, 15.8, 16.2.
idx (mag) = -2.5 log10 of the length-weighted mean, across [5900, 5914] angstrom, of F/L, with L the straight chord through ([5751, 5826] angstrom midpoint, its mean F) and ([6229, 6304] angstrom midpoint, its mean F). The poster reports 0.05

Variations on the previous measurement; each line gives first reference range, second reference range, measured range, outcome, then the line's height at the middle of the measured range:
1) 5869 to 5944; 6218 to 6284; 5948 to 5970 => -0.06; 15.5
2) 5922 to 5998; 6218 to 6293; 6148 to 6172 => 0.00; 15.8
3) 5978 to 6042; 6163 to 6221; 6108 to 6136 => -0.04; 16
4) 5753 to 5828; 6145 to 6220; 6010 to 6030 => 0.01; 16.2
